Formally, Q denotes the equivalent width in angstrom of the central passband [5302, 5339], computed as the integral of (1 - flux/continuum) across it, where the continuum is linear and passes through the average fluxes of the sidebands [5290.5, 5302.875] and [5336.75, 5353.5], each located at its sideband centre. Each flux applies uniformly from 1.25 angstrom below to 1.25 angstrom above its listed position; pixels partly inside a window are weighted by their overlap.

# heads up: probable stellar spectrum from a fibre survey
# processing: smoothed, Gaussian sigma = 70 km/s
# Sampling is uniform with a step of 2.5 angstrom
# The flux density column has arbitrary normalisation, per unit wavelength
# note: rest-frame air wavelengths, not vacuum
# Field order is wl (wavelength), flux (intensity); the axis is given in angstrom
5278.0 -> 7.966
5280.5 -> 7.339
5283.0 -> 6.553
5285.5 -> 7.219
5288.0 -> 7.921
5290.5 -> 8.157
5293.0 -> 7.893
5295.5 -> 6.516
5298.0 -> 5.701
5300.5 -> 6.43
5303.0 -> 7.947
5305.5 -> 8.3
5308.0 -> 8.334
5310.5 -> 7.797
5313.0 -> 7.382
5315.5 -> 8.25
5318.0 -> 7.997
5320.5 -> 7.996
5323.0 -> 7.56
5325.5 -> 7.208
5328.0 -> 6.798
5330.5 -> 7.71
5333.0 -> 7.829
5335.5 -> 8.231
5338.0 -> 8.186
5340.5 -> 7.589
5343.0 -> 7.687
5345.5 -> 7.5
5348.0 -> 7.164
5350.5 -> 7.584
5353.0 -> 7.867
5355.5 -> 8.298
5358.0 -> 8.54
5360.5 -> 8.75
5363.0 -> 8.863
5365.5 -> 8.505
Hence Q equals -2.9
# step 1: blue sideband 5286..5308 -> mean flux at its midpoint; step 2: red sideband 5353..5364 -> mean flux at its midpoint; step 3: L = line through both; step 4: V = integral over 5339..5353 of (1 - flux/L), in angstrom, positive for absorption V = 1.3 angstrom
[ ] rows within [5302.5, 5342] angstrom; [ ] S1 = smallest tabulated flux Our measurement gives 6.798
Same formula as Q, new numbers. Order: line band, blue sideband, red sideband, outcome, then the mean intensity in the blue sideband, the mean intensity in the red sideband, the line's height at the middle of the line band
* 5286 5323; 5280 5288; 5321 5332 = -1.77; 7.15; 7.38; 7.26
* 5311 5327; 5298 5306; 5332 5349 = -0.61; 7.2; 7.75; 7.44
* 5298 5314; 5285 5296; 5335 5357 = 0.27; 7.63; 7.78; 7.67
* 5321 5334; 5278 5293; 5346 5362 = 0.63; 7.52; 8.02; 7.83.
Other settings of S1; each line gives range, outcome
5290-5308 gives 5.701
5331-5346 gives 7.5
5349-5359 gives 7.584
